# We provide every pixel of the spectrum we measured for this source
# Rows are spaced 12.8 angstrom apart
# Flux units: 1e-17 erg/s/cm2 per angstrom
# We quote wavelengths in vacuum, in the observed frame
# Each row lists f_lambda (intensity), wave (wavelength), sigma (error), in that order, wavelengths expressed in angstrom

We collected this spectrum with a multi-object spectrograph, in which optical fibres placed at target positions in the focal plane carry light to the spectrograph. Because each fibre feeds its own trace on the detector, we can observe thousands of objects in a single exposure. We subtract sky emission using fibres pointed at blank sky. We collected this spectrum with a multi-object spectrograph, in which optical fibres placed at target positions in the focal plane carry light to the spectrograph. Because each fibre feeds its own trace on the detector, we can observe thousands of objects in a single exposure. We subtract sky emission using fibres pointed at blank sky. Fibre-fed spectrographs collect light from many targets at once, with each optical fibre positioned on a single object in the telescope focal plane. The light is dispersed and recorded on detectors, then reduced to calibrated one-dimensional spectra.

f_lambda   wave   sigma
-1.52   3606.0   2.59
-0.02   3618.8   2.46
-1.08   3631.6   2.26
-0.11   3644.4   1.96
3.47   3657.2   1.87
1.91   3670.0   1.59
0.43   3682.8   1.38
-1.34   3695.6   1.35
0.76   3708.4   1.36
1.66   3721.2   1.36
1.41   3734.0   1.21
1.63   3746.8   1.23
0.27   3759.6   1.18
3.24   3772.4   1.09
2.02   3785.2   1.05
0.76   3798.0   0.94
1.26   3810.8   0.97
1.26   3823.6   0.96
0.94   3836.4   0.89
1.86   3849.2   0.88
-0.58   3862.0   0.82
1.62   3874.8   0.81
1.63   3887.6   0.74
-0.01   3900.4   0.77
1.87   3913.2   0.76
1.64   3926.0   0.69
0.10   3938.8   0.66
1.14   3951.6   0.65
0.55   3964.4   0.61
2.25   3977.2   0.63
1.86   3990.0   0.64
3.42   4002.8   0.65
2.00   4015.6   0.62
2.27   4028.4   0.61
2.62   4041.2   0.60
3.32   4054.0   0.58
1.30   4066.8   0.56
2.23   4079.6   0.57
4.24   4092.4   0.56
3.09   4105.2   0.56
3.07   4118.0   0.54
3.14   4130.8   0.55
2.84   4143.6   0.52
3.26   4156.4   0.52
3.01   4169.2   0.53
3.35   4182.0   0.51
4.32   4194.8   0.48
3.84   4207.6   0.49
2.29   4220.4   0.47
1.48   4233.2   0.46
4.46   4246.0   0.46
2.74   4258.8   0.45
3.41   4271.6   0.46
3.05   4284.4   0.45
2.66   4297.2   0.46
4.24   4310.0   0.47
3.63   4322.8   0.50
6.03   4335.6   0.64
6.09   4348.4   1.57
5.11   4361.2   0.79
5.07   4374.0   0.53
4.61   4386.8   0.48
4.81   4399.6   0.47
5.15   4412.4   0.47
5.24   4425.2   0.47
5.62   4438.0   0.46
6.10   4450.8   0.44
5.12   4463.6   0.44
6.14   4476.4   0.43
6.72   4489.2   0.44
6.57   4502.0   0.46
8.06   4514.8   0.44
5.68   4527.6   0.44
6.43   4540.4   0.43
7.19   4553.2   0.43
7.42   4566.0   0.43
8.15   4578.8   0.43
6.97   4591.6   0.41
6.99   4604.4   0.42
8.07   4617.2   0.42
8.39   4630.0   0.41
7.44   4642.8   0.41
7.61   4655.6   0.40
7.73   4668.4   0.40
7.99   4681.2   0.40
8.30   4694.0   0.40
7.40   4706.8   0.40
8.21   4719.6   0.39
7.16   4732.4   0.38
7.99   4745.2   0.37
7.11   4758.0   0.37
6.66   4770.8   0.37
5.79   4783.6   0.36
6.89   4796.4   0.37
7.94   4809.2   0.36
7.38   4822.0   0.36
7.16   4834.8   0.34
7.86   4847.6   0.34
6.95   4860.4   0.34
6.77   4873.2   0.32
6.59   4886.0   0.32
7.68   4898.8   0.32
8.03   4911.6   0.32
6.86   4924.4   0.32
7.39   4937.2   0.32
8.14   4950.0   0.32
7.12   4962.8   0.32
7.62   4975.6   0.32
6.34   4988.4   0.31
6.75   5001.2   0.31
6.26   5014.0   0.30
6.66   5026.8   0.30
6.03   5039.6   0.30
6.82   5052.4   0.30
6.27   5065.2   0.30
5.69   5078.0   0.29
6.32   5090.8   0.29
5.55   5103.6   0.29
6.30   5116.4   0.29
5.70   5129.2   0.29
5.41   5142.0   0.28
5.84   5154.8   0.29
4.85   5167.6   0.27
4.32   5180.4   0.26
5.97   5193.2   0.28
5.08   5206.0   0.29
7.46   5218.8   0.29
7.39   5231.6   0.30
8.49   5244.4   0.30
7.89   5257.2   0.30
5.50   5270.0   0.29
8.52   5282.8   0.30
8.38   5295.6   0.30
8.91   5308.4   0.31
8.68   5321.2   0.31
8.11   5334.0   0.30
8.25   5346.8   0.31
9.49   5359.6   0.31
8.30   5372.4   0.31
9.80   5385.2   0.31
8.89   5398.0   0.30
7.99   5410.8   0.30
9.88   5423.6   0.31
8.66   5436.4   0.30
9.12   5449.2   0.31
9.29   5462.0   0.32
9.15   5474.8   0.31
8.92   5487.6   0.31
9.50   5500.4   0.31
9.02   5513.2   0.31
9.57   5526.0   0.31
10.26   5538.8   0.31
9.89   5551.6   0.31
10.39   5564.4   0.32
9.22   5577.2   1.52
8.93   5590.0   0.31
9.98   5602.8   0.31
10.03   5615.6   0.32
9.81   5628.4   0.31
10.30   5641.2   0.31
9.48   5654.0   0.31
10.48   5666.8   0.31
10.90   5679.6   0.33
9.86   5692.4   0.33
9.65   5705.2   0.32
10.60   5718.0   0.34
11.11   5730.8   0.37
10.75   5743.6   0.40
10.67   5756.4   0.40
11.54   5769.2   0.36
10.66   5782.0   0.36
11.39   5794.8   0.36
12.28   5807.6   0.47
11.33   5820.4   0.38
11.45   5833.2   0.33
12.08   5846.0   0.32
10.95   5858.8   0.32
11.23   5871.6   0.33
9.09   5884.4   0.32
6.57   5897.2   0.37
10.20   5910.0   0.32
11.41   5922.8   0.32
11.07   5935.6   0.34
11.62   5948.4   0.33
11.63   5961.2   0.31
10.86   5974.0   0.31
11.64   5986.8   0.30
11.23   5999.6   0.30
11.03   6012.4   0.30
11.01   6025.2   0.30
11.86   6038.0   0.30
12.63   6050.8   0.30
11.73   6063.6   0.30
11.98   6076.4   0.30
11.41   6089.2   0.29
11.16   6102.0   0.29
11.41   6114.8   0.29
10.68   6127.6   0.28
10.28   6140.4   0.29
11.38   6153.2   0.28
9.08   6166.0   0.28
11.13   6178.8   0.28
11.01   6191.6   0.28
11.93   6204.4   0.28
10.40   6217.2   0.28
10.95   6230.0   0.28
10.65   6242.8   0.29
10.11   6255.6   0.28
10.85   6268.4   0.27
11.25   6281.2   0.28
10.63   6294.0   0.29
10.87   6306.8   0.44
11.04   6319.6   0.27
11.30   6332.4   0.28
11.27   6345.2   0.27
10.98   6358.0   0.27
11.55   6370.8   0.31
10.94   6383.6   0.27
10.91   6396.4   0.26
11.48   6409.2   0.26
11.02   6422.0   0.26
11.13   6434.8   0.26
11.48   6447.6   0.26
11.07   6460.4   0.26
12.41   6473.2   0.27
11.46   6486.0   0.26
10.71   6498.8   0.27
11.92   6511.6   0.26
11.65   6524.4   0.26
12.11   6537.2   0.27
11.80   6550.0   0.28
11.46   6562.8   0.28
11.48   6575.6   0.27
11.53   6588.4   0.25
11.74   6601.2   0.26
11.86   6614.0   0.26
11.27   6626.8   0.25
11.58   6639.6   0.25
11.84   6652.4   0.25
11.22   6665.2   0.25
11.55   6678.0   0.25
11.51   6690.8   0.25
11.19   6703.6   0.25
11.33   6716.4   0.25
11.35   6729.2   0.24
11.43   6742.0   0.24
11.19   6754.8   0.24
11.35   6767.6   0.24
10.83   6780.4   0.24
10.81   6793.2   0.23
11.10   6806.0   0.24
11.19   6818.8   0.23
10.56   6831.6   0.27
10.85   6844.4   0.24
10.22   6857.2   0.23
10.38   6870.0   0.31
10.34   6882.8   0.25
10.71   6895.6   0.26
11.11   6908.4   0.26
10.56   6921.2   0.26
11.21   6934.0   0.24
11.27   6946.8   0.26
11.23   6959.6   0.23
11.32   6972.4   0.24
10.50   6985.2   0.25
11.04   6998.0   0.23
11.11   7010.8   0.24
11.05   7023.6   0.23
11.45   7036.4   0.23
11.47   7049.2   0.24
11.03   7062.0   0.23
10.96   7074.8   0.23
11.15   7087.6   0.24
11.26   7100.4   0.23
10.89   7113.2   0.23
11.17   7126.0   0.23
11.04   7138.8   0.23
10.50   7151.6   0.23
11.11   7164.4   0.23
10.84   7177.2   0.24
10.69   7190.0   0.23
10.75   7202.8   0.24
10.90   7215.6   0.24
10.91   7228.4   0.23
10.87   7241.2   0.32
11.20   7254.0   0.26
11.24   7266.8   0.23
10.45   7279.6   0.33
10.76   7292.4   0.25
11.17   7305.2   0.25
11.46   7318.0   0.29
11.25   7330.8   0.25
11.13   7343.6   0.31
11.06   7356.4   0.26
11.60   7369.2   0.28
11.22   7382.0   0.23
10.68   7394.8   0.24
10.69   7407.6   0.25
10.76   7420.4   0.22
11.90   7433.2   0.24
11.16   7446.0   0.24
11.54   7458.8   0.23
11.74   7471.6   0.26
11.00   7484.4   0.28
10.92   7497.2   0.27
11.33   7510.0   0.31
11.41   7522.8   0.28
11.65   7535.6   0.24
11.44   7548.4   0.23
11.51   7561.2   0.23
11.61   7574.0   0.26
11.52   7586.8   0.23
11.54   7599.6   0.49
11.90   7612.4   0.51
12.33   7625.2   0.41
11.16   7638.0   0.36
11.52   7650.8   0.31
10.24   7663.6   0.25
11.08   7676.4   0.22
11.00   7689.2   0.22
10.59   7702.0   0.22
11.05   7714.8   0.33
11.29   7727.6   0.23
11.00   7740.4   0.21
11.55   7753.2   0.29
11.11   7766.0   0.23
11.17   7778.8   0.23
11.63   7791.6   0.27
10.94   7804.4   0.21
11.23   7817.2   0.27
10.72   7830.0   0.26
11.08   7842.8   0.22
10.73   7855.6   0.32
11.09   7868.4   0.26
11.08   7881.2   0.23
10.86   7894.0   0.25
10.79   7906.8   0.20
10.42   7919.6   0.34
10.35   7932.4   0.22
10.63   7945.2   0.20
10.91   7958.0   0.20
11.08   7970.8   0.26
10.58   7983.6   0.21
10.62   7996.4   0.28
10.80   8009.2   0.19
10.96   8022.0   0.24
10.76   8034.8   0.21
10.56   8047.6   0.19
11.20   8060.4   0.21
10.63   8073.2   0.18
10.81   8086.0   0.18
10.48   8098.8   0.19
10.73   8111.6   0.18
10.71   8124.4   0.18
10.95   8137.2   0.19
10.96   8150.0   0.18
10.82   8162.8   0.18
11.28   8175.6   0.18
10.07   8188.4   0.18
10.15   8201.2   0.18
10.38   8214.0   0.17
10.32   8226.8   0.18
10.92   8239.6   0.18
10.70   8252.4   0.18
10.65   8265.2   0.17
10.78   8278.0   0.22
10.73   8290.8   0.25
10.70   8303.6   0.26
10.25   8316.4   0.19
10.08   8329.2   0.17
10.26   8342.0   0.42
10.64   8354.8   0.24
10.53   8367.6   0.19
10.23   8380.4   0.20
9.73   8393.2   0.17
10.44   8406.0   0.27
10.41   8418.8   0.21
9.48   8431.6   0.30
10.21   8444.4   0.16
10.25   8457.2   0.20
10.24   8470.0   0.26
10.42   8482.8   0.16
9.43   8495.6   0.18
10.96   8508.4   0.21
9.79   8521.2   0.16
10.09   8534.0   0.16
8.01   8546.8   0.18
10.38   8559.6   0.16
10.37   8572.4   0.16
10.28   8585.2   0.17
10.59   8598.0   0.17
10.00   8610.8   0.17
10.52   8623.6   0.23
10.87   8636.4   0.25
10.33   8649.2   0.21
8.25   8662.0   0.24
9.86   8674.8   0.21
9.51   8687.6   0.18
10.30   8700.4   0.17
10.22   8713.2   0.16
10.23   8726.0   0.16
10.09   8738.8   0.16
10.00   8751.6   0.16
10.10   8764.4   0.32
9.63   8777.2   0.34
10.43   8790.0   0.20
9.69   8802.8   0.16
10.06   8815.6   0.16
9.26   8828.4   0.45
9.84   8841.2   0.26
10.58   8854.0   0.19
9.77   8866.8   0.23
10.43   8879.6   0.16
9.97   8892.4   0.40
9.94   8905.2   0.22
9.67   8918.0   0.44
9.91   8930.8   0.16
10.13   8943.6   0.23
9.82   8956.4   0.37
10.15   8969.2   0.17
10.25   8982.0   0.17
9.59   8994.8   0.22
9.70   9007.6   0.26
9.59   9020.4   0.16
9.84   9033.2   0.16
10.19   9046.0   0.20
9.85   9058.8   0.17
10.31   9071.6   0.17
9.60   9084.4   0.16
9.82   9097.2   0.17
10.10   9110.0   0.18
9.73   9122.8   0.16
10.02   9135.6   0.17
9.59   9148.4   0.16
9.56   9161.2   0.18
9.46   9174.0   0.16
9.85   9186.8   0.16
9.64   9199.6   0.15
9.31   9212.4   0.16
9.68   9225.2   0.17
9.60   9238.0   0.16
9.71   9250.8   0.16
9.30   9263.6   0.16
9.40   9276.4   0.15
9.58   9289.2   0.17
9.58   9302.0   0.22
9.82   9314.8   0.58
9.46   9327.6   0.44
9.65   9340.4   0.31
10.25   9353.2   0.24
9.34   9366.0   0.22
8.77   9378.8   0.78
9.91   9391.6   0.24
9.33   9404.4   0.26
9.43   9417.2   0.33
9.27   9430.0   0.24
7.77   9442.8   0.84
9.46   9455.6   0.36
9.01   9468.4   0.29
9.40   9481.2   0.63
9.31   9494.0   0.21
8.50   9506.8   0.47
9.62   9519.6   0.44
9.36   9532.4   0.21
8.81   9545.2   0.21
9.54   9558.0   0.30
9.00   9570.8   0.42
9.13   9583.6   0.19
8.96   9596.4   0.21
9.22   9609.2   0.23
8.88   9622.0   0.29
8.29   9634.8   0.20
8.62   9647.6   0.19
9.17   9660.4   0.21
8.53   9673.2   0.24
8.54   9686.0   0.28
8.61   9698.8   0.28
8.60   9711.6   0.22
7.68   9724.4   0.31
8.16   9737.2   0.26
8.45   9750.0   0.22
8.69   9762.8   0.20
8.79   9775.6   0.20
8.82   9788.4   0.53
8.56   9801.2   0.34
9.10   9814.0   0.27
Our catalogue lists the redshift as 0.00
